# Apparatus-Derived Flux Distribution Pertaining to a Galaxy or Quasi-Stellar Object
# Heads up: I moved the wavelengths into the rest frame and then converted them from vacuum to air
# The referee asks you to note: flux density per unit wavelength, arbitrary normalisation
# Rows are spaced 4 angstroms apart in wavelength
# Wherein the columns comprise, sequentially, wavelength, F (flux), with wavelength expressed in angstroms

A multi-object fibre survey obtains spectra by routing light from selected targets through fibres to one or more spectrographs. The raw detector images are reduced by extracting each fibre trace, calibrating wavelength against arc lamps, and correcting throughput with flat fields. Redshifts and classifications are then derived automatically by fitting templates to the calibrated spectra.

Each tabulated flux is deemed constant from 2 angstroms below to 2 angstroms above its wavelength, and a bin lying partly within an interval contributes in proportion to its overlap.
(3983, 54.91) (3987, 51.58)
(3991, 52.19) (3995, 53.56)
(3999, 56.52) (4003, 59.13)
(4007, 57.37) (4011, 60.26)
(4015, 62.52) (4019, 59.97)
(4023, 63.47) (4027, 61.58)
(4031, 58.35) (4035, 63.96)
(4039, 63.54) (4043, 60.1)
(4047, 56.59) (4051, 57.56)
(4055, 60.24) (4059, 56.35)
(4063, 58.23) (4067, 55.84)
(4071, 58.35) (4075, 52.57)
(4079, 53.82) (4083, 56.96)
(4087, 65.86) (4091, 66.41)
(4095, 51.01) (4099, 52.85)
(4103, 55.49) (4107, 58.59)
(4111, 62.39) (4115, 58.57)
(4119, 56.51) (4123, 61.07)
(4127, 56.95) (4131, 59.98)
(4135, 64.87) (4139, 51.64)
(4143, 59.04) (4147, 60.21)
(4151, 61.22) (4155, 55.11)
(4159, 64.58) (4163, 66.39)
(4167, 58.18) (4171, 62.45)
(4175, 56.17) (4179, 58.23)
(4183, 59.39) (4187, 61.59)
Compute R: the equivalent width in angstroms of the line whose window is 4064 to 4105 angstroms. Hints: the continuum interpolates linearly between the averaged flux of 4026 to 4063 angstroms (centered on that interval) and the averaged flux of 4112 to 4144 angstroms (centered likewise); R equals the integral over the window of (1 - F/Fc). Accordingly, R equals 1.6 angstroms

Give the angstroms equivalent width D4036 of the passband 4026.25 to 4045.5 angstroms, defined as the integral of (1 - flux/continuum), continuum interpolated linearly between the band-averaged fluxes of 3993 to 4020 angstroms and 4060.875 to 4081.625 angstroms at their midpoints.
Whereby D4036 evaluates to -1.4 angstroms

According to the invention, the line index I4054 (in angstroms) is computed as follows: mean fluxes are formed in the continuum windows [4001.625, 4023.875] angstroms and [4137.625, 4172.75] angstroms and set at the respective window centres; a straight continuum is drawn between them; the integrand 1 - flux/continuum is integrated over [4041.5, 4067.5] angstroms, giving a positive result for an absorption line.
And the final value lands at 1.0 angstroms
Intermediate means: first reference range 60.3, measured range 57.9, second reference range 60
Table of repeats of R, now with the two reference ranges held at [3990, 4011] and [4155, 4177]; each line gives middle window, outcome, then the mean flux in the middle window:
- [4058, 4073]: 0.2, 57.2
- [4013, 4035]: -1.7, 61.4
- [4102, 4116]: 0.1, 59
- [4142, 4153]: 0.0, 60.3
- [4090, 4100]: 0.5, 56.2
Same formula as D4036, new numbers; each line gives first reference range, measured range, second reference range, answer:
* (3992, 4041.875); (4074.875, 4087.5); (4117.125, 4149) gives 0.5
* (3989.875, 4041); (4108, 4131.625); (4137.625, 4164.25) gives 0.2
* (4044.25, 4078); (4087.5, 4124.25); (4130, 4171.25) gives 0.1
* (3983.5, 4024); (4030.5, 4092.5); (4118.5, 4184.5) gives -0.8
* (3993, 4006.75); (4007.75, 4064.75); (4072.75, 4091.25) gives -2.8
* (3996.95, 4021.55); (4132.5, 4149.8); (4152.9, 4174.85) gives 0.5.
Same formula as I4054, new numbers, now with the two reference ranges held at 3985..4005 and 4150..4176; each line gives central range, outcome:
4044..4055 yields -0.3 angstroms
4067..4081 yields 0.6 angstroms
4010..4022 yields -1.3 angstroms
